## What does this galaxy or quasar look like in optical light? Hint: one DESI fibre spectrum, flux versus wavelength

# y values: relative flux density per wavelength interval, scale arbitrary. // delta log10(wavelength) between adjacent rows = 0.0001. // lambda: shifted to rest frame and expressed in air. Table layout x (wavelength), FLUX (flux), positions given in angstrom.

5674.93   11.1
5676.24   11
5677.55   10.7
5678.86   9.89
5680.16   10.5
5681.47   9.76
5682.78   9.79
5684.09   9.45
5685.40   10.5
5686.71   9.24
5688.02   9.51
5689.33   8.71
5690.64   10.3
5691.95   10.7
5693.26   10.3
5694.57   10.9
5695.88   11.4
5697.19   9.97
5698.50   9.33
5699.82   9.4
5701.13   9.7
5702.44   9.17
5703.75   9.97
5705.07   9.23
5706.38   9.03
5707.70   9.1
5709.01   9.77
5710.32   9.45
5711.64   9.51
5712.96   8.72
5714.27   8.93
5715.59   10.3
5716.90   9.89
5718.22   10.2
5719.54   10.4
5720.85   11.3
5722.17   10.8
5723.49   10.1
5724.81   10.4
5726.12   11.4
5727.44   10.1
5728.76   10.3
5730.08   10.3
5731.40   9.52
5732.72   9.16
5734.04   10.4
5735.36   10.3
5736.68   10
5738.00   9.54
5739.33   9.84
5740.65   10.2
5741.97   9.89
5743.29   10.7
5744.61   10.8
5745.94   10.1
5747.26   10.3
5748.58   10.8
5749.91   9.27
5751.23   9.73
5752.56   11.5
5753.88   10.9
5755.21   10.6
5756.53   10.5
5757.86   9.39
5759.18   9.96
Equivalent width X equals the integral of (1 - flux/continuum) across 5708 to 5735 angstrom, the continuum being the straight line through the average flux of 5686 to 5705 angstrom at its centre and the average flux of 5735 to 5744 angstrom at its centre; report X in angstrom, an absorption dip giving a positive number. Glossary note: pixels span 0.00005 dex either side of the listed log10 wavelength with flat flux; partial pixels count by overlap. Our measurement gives -0.1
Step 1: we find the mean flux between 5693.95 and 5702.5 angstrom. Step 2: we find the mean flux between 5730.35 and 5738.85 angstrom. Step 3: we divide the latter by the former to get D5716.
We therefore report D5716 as 0.98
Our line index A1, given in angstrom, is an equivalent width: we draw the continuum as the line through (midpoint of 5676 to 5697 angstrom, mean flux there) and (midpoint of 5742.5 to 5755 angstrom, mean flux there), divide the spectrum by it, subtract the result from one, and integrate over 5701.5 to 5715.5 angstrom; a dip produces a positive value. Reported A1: 1.3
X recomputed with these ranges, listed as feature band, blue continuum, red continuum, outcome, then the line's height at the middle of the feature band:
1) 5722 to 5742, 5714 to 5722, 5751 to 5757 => 0.59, 10.4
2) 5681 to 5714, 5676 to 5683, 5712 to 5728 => 1.70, 10.2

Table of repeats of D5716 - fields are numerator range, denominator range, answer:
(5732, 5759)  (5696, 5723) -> 1.05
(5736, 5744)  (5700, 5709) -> 1.07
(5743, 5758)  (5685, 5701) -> 1.04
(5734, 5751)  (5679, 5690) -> 1.05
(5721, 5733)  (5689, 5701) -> 1.02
